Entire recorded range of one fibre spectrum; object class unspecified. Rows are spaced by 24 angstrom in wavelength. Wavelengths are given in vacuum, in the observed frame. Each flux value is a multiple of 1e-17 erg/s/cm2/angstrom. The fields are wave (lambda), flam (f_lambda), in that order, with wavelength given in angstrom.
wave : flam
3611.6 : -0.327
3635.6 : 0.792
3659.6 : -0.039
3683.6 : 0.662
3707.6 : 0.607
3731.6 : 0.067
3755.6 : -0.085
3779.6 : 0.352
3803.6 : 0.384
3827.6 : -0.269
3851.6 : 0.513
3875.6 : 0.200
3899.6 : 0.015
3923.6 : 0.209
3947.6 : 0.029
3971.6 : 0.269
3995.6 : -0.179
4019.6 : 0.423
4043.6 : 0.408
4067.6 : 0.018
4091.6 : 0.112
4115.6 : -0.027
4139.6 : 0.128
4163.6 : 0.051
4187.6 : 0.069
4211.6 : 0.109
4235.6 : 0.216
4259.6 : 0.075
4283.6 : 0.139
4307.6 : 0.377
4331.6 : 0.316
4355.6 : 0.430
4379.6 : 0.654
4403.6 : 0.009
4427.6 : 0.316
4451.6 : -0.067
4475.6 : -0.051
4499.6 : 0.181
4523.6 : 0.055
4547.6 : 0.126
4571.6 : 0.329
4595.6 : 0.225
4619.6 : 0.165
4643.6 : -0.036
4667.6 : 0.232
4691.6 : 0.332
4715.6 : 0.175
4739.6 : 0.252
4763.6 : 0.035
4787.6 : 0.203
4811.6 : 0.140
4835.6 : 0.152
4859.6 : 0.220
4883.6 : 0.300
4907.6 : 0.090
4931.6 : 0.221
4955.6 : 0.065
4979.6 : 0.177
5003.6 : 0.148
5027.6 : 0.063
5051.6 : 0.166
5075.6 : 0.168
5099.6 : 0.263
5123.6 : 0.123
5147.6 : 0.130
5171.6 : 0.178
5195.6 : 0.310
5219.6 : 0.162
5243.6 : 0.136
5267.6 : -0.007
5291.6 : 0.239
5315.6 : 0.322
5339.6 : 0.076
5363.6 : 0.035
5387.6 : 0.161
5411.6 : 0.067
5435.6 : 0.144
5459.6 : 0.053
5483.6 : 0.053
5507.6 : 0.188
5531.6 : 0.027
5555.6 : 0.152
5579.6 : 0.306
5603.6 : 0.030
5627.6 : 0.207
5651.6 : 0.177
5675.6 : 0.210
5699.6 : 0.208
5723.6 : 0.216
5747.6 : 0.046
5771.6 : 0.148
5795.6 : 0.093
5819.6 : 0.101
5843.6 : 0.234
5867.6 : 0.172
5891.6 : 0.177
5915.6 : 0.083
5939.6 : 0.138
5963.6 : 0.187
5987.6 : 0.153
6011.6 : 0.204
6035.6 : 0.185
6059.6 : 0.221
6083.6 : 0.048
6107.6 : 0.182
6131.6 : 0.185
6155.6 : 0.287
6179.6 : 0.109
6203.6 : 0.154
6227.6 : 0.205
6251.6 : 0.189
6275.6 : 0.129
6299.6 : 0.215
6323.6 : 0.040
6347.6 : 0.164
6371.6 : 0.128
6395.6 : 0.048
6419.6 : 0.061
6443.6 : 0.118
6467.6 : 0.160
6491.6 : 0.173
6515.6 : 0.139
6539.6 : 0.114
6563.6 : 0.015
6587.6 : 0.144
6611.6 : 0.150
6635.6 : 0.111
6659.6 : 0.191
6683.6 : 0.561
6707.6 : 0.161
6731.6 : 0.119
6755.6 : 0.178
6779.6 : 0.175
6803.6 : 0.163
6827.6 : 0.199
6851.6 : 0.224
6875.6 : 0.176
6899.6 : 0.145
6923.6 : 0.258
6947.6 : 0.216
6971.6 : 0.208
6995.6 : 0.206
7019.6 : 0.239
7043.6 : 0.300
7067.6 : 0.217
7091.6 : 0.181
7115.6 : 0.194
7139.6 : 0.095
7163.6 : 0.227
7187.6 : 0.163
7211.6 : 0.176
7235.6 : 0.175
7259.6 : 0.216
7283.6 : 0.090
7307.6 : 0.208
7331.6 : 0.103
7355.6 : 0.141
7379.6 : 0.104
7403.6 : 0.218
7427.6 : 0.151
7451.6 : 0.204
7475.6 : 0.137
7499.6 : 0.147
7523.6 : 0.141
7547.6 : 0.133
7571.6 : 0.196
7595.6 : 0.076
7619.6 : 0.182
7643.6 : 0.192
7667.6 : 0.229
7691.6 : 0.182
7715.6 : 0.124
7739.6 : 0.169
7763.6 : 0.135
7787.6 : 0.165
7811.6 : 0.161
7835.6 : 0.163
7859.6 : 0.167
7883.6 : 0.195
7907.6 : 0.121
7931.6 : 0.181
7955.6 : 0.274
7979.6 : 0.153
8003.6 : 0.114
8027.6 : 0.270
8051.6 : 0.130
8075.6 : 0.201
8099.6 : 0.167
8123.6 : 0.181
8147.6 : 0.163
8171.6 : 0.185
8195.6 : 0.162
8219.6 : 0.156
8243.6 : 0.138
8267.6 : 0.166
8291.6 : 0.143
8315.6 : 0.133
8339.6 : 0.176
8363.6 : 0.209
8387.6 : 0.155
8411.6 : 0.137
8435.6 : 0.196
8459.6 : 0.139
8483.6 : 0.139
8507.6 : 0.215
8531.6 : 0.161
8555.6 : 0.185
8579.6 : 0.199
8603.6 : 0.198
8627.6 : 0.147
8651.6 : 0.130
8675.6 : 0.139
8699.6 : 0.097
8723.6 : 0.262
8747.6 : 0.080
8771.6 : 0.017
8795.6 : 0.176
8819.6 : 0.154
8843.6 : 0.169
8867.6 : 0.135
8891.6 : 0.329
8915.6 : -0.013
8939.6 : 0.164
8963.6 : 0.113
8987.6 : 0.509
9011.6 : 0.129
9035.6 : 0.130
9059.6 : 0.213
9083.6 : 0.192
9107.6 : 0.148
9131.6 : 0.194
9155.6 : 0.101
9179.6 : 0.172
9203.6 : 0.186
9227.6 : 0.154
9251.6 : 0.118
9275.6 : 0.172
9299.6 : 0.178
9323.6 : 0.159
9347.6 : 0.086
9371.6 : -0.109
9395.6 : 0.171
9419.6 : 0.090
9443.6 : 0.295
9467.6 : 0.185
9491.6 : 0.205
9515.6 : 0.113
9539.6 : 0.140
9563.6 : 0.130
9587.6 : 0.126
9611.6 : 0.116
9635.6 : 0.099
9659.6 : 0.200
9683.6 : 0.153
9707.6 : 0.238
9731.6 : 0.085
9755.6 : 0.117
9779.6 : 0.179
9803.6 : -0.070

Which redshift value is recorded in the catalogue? 0.793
